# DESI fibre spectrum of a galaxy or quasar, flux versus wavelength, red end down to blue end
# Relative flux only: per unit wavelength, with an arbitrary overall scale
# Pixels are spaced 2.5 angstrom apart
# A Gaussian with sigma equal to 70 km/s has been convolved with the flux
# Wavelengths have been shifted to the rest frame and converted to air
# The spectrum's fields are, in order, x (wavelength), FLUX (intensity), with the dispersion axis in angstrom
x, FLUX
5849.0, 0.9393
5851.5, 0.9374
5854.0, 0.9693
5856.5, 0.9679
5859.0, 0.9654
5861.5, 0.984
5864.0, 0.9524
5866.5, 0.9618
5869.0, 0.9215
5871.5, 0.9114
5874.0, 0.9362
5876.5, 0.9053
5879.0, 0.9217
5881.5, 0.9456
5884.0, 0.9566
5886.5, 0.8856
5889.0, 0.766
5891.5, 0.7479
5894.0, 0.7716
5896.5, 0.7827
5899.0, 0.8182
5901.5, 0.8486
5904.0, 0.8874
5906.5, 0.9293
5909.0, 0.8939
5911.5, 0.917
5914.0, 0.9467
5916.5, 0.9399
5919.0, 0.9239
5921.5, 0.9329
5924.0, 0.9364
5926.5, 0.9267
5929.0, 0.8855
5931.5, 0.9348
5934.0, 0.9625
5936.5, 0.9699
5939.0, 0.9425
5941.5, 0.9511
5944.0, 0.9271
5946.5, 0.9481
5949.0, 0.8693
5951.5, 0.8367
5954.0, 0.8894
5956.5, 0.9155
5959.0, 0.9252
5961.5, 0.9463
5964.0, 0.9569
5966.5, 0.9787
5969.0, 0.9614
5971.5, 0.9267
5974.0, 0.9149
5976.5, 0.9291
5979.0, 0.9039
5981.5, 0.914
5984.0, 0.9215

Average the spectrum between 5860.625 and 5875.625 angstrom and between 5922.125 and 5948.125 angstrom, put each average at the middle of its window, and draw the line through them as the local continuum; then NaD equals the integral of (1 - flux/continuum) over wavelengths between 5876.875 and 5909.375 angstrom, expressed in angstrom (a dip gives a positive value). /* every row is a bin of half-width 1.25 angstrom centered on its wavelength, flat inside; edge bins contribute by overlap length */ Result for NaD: 2.8 angstrom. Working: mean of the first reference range 0.943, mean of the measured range 0.858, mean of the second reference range 0.937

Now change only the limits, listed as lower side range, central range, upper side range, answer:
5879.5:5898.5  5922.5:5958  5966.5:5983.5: -1.2 angstrom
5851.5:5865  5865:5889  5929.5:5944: 1.0 angstrom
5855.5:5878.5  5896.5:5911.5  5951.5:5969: 1.1 angstrom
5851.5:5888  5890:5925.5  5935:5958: 2.0 angstrom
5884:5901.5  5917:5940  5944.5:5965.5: -1.7 angstrom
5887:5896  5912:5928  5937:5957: -1.7 angstrom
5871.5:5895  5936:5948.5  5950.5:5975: -0.4 angstrom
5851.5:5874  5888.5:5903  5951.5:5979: 2.3 angstrom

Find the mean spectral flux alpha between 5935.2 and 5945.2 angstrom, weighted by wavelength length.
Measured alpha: 0.948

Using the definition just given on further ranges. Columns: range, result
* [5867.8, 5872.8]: 0.917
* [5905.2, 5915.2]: 0.921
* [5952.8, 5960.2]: 0.91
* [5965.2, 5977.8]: 0.942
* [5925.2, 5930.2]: 0.907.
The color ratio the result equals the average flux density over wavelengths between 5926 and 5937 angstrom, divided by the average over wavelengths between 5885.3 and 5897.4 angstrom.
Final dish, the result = 1.2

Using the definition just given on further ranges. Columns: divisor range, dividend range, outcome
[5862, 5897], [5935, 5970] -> 1.05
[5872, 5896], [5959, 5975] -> 1.09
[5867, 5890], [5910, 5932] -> 1.02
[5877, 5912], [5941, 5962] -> 1.06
